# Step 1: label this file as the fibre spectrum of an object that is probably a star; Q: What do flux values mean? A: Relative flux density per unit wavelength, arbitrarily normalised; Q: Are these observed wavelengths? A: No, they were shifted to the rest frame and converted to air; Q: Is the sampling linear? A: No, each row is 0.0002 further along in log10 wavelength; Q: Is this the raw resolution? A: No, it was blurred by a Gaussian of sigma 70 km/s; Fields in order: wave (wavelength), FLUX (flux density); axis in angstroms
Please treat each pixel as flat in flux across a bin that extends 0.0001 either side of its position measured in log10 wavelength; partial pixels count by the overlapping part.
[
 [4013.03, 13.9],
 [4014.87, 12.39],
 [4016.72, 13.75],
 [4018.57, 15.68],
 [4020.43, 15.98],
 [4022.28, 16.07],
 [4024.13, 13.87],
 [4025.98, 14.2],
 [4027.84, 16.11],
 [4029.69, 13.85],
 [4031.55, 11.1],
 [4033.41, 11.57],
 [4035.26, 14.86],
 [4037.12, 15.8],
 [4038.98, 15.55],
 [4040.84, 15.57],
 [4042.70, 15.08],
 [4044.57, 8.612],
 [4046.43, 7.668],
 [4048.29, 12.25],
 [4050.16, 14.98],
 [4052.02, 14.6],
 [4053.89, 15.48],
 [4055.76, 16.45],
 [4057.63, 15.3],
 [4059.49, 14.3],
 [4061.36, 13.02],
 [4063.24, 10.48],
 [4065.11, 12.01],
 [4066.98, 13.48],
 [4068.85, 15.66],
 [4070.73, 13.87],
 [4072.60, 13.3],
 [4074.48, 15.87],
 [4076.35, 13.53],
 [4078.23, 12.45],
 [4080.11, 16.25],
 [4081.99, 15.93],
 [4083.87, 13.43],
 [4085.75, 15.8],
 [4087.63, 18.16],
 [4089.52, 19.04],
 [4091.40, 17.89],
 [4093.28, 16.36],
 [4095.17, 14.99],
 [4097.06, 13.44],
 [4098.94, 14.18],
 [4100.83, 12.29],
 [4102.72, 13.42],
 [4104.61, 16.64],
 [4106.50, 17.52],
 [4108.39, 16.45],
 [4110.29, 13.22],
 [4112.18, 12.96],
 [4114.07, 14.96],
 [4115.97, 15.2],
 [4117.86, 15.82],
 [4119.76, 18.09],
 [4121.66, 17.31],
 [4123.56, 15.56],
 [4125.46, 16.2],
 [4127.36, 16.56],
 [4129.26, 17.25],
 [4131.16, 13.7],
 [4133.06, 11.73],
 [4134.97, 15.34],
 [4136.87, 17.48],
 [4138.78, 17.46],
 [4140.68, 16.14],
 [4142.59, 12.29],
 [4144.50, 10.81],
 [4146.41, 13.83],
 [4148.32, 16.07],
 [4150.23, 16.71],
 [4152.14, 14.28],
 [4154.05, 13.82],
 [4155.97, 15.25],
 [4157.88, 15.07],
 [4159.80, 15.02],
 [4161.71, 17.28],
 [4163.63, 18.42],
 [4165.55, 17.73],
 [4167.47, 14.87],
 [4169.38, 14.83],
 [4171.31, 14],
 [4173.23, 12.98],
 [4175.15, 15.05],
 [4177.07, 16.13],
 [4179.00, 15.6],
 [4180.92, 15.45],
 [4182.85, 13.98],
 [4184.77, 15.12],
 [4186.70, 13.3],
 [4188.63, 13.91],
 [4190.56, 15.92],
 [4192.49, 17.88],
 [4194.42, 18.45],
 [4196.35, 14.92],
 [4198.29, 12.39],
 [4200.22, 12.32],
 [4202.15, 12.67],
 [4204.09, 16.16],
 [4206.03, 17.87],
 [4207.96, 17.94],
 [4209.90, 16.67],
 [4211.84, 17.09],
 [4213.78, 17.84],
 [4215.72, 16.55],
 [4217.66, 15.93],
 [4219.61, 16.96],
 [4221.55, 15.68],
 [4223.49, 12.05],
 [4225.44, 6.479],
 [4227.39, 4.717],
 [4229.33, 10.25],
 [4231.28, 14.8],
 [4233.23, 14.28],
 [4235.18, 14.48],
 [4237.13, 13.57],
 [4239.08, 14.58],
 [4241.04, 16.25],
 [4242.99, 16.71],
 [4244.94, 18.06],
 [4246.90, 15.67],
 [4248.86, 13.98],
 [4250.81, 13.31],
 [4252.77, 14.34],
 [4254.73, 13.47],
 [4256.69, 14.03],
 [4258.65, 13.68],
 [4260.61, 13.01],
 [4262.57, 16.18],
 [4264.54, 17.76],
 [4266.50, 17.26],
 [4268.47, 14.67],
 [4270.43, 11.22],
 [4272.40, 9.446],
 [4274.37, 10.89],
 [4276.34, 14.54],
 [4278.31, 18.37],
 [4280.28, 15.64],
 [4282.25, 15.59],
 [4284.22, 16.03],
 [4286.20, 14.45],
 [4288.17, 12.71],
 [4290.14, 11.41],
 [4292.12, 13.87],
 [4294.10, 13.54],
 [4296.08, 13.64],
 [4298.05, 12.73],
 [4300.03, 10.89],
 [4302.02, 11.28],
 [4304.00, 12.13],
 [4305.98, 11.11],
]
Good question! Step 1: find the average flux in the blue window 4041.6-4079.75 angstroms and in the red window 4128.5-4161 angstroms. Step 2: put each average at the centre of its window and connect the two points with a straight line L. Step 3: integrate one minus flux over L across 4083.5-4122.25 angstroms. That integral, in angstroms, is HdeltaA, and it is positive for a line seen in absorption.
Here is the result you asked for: -3.9 angstroms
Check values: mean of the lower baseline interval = 13.5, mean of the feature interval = 15.6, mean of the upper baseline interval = 14.8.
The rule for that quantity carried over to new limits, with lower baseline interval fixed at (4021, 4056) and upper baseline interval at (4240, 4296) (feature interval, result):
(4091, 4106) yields -0.9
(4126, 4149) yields -1.3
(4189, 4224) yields -3.8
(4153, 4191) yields -2.6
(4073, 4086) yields -0.6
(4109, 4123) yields -1.3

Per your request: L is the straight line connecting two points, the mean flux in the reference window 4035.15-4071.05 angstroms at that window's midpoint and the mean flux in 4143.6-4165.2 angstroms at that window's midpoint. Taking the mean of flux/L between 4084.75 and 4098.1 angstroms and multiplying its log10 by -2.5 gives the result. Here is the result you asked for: -0.16 mag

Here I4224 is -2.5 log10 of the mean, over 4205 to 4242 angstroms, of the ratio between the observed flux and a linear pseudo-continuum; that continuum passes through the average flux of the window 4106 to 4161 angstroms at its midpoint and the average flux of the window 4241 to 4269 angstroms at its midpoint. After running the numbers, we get 0.06 mag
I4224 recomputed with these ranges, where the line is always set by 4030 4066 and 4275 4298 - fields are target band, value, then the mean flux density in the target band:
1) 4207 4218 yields -0.208 mag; 17.1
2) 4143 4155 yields -0.026 mag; 14.2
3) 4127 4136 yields -0.082 mag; 14.8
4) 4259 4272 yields -0.029 mag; 14.7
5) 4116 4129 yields -0.202 mag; 16.5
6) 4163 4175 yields -0.108 mag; 15.4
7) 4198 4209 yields -0.075 mag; 15.1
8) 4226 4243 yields 0.100 mag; 12.9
